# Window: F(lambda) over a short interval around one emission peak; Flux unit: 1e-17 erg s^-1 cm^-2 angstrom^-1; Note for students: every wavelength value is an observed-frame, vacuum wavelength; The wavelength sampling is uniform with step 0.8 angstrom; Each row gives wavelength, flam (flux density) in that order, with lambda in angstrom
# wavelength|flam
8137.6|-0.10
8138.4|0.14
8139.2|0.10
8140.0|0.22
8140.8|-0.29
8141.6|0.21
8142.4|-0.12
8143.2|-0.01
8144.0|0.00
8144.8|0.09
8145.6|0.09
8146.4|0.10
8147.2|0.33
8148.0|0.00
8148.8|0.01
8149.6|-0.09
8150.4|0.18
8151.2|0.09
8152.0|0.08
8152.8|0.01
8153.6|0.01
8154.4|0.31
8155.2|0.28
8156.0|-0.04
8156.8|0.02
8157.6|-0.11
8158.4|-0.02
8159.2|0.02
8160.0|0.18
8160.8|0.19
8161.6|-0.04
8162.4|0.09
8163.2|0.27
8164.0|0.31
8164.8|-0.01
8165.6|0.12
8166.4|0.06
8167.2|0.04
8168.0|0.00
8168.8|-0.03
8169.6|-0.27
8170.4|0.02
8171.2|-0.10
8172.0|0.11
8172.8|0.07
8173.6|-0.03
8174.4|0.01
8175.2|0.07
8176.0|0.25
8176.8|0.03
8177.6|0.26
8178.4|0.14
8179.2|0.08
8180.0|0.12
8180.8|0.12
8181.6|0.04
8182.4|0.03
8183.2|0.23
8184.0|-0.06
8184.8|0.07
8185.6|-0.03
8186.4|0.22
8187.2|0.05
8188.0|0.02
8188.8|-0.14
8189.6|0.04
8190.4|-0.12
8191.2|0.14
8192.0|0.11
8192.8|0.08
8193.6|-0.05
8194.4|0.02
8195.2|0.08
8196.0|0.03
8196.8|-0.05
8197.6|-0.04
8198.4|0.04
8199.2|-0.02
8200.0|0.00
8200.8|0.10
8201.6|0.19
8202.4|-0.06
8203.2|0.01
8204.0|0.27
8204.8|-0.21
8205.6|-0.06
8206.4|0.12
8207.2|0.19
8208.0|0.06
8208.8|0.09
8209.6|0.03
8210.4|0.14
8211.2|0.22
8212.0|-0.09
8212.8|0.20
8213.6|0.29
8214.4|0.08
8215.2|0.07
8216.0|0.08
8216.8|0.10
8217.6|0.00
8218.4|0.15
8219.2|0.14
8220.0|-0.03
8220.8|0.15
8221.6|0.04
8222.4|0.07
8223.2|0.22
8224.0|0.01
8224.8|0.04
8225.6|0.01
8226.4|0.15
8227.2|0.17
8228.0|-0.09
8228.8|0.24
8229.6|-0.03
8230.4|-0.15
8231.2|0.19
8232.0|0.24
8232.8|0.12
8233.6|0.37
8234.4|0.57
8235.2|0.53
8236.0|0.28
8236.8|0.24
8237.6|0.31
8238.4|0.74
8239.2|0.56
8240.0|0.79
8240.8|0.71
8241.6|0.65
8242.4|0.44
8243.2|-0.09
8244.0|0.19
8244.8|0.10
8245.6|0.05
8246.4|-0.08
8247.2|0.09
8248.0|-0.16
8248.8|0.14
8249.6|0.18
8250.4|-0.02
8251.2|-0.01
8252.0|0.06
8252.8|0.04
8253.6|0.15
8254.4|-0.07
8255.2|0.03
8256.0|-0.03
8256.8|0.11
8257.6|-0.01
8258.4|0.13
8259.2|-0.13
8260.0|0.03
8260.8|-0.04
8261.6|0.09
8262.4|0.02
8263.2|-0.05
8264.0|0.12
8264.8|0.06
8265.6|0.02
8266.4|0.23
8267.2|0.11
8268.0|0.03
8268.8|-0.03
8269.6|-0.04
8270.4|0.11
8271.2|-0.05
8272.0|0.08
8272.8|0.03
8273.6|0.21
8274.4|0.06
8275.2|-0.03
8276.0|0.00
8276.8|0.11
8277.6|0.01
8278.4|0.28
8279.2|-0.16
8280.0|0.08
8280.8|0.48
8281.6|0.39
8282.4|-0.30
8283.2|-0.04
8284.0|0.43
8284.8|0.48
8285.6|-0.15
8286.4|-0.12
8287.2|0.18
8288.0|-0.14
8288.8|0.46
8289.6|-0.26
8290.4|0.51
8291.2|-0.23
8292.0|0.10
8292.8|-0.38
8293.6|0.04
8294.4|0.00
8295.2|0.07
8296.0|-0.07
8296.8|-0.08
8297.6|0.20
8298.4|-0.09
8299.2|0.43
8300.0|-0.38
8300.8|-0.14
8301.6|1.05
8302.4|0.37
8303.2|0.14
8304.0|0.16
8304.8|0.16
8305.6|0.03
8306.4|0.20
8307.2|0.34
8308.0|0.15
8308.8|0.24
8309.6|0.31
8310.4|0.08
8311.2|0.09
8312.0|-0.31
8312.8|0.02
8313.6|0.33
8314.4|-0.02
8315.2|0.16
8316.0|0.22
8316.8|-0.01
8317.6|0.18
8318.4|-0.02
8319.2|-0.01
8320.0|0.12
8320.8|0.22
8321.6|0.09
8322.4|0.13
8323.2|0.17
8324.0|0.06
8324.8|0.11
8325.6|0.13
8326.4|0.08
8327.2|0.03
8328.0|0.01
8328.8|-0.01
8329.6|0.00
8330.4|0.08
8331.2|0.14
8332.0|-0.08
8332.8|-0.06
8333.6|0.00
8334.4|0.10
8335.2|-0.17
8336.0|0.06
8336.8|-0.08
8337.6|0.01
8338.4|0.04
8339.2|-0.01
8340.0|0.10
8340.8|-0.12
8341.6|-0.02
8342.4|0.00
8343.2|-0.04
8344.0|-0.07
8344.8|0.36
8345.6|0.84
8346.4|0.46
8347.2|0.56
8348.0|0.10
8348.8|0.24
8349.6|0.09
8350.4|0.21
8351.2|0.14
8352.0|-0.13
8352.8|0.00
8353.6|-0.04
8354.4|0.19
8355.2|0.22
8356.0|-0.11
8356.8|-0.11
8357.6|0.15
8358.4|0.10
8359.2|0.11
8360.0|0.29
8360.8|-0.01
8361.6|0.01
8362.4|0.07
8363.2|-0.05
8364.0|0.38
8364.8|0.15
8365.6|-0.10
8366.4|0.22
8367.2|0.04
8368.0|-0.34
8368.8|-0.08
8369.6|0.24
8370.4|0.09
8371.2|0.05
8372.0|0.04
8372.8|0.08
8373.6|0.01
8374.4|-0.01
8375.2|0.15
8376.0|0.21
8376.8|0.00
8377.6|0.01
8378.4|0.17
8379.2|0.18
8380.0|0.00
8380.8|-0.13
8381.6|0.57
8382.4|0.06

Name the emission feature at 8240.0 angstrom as [O II]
